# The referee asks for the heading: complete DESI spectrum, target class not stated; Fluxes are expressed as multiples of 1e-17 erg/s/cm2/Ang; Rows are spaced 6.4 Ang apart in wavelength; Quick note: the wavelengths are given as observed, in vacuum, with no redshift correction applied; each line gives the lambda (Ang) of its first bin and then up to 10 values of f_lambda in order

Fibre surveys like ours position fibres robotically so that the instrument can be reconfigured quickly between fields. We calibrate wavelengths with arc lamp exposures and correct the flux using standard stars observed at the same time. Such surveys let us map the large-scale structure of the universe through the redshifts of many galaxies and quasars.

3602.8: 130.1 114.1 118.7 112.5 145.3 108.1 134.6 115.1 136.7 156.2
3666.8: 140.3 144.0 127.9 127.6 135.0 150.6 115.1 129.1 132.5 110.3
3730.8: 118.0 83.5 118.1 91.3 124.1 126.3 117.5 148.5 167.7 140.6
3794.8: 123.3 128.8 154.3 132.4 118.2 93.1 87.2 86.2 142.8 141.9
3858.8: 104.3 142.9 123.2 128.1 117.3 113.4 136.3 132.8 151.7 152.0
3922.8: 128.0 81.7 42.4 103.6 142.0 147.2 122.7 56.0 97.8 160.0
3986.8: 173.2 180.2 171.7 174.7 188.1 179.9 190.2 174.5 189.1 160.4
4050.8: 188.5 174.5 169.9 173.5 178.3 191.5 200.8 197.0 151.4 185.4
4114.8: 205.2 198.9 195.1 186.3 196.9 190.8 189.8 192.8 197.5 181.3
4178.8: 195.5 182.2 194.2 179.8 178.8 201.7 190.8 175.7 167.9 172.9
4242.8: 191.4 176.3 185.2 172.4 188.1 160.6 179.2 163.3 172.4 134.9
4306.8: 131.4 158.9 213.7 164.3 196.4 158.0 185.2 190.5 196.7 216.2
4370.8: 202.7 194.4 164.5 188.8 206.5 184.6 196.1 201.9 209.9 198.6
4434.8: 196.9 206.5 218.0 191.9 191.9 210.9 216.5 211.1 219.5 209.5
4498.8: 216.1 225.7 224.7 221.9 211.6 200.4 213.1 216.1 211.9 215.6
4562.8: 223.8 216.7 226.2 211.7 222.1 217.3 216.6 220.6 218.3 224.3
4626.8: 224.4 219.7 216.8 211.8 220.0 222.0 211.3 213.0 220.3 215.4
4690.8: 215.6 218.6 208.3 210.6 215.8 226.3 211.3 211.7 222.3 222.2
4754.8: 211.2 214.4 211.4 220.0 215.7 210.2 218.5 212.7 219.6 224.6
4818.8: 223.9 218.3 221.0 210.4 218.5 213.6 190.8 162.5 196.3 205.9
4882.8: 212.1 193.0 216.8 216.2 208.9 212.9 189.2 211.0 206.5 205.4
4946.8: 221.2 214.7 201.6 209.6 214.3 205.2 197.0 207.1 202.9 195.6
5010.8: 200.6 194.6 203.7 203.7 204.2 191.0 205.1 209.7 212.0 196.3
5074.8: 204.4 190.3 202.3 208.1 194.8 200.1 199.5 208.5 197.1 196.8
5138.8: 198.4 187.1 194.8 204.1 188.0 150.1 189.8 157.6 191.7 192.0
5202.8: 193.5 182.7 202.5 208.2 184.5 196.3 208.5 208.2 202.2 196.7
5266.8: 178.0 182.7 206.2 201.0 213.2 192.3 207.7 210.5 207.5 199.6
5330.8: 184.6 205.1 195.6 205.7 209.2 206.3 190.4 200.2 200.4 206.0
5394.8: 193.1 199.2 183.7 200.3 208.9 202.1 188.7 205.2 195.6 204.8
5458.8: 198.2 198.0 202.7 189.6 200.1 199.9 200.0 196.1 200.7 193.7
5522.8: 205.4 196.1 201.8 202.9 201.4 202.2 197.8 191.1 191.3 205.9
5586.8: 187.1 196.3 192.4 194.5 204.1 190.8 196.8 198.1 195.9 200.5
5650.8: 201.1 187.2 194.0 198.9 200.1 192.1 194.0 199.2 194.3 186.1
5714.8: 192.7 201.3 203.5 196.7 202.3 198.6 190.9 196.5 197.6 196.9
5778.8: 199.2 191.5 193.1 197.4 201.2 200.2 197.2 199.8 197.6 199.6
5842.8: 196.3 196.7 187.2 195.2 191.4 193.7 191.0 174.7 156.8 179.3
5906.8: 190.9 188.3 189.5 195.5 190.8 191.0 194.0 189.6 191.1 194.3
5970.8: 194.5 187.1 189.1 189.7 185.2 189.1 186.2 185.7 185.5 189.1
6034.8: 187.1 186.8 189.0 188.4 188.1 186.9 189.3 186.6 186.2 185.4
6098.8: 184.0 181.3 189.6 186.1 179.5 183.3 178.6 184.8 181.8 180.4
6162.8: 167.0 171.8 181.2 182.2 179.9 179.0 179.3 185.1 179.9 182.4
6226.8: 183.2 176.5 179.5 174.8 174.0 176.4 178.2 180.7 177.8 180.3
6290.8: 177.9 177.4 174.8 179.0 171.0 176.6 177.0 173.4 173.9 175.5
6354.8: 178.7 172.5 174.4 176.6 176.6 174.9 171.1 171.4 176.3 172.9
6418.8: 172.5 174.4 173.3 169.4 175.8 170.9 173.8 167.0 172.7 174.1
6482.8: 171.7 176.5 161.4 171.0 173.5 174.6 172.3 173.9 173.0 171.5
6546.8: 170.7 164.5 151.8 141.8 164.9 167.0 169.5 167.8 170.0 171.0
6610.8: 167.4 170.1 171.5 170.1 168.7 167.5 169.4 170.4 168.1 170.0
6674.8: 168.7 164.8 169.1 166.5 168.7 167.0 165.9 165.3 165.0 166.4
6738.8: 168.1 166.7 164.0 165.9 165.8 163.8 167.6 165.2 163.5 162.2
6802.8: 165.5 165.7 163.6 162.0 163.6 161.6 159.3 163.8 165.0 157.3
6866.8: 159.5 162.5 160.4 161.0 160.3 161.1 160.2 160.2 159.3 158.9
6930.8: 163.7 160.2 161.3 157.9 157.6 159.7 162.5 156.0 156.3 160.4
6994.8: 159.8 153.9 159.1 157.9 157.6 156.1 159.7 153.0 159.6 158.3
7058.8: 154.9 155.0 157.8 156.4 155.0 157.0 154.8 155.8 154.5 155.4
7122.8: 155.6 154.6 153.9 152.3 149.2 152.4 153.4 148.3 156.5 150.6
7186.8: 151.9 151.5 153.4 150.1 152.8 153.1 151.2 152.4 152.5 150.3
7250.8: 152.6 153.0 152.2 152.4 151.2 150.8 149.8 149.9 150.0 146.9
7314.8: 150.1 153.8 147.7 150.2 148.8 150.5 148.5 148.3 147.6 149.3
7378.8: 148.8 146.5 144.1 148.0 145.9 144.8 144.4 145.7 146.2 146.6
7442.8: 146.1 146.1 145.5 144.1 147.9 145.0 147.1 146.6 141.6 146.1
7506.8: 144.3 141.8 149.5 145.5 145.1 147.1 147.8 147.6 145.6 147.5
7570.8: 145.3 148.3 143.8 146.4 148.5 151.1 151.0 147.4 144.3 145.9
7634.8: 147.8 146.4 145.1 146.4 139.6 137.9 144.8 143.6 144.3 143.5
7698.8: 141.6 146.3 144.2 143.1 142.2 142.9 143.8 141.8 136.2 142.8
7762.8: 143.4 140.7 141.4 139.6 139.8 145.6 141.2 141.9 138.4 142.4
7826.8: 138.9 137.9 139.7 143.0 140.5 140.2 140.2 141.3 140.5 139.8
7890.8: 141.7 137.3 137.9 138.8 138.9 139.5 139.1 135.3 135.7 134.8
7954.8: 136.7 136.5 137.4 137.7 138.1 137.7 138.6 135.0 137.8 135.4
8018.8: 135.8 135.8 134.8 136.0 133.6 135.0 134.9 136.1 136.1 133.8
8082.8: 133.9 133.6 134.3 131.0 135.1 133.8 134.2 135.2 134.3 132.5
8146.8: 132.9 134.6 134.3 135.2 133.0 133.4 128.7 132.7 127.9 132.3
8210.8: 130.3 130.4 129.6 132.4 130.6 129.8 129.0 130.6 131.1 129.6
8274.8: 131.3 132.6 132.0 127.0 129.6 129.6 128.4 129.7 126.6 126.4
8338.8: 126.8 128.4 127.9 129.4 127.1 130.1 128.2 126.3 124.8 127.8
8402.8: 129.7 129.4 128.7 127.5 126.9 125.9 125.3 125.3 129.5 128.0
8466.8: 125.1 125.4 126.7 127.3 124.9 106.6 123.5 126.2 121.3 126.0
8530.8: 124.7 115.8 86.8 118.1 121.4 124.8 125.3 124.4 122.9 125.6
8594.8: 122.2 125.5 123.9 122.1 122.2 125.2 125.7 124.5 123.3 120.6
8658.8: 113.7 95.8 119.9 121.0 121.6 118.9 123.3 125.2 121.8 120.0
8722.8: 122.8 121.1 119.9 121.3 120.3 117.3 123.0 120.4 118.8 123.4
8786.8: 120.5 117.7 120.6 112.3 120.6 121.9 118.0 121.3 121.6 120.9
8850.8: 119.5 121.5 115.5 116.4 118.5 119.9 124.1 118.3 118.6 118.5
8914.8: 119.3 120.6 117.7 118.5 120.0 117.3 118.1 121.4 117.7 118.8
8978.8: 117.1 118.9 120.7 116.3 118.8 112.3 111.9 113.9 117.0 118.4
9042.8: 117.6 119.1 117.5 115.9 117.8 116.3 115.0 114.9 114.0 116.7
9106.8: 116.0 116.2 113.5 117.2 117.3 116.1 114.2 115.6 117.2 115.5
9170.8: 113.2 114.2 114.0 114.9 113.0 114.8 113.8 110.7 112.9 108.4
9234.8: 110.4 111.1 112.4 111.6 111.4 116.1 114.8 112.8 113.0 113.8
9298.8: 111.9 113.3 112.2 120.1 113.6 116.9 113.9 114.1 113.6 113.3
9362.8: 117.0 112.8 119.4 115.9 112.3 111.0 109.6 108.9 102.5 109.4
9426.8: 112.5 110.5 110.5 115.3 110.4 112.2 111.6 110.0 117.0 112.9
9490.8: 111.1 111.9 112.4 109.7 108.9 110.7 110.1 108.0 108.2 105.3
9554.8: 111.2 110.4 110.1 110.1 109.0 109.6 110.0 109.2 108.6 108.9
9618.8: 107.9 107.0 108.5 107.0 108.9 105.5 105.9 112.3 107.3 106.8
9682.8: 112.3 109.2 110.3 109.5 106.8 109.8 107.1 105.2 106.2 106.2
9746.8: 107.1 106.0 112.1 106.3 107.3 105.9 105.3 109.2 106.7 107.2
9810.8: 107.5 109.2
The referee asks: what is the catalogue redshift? 0.000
